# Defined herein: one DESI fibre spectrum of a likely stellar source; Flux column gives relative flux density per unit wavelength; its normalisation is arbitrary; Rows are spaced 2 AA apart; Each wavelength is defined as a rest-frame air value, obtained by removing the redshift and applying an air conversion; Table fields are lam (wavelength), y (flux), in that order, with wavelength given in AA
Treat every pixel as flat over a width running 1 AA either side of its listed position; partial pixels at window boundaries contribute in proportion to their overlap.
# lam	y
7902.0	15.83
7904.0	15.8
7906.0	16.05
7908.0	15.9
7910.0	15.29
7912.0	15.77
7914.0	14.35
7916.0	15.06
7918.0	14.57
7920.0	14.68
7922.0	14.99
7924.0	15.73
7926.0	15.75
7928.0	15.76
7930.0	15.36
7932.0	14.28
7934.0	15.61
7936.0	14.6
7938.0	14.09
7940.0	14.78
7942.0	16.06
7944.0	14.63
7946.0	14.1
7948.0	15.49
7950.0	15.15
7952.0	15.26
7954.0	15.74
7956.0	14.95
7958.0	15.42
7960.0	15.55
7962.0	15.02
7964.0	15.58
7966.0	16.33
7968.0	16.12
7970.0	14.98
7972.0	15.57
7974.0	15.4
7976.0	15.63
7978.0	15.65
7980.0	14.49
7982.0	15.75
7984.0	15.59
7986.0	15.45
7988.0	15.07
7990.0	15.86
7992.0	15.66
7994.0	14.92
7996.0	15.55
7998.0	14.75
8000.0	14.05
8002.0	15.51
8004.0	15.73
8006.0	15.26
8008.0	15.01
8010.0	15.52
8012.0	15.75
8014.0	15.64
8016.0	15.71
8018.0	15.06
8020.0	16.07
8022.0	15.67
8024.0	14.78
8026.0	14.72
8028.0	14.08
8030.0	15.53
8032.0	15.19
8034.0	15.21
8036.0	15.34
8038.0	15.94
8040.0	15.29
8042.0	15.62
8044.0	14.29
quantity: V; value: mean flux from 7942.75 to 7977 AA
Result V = 15.4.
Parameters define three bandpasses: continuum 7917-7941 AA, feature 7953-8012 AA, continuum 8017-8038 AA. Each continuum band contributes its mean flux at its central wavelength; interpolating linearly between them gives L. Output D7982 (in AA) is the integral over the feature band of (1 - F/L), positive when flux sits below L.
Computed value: -1.06 AA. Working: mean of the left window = 15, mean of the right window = 15.2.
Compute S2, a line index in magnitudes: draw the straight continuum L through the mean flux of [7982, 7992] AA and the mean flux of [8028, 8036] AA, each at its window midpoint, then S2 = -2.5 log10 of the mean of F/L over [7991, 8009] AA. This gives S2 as 0.02 mag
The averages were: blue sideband 15.5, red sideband 15.2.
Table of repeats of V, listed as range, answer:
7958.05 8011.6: 15.4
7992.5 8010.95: 15.2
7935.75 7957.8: 15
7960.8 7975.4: 15.6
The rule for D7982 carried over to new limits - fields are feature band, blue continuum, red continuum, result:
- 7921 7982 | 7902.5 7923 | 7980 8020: 0.10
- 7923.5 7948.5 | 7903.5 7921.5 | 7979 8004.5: 0.29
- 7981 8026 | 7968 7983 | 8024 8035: -0.62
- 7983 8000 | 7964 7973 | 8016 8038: 0.28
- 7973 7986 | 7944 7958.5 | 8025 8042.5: -0.24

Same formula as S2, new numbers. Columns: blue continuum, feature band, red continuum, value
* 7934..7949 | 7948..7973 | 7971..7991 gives -0.02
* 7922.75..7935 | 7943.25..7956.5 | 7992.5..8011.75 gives 0.02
